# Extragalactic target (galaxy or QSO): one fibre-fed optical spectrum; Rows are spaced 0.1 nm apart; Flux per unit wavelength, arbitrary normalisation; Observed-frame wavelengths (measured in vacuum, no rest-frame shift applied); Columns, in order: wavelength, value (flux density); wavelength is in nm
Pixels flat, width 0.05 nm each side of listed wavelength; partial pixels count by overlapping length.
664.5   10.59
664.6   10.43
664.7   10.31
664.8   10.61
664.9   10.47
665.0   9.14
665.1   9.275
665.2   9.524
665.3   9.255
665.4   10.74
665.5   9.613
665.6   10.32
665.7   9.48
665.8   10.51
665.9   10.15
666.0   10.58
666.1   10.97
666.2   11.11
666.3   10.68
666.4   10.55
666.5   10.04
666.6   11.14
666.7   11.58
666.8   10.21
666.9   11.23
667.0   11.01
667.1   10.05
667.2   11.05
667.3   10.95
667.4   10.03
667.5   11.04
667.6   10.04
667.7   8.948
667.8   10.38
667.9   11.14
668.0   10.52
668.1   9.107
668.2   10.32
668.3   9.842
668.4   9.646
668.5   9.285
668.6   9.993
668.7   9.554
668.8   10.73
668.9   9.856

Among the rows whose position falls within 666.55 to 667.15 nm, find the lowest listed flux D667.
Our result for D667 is 10.05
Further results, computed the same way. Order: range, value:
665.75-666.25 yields 10.15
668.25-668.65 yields 9.285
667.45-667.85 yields 8.948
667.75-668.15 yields 9.107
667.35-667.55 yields 10.03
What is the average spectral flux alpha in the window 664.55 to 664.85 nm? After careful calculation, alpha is 10.5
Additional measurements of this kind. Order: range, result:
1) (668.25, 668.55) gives 9.59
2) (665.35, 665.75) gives 10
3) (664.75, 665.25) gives 9.8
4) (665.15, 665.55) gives 9.78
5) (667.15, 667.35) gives 11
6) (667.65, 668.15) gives 10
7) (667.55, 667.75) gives 9.49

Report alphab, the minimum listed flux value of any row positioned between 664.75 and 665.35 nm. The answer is 9.14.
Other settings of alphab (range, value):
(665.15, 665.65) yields 9.255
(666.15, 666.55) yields 10.04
